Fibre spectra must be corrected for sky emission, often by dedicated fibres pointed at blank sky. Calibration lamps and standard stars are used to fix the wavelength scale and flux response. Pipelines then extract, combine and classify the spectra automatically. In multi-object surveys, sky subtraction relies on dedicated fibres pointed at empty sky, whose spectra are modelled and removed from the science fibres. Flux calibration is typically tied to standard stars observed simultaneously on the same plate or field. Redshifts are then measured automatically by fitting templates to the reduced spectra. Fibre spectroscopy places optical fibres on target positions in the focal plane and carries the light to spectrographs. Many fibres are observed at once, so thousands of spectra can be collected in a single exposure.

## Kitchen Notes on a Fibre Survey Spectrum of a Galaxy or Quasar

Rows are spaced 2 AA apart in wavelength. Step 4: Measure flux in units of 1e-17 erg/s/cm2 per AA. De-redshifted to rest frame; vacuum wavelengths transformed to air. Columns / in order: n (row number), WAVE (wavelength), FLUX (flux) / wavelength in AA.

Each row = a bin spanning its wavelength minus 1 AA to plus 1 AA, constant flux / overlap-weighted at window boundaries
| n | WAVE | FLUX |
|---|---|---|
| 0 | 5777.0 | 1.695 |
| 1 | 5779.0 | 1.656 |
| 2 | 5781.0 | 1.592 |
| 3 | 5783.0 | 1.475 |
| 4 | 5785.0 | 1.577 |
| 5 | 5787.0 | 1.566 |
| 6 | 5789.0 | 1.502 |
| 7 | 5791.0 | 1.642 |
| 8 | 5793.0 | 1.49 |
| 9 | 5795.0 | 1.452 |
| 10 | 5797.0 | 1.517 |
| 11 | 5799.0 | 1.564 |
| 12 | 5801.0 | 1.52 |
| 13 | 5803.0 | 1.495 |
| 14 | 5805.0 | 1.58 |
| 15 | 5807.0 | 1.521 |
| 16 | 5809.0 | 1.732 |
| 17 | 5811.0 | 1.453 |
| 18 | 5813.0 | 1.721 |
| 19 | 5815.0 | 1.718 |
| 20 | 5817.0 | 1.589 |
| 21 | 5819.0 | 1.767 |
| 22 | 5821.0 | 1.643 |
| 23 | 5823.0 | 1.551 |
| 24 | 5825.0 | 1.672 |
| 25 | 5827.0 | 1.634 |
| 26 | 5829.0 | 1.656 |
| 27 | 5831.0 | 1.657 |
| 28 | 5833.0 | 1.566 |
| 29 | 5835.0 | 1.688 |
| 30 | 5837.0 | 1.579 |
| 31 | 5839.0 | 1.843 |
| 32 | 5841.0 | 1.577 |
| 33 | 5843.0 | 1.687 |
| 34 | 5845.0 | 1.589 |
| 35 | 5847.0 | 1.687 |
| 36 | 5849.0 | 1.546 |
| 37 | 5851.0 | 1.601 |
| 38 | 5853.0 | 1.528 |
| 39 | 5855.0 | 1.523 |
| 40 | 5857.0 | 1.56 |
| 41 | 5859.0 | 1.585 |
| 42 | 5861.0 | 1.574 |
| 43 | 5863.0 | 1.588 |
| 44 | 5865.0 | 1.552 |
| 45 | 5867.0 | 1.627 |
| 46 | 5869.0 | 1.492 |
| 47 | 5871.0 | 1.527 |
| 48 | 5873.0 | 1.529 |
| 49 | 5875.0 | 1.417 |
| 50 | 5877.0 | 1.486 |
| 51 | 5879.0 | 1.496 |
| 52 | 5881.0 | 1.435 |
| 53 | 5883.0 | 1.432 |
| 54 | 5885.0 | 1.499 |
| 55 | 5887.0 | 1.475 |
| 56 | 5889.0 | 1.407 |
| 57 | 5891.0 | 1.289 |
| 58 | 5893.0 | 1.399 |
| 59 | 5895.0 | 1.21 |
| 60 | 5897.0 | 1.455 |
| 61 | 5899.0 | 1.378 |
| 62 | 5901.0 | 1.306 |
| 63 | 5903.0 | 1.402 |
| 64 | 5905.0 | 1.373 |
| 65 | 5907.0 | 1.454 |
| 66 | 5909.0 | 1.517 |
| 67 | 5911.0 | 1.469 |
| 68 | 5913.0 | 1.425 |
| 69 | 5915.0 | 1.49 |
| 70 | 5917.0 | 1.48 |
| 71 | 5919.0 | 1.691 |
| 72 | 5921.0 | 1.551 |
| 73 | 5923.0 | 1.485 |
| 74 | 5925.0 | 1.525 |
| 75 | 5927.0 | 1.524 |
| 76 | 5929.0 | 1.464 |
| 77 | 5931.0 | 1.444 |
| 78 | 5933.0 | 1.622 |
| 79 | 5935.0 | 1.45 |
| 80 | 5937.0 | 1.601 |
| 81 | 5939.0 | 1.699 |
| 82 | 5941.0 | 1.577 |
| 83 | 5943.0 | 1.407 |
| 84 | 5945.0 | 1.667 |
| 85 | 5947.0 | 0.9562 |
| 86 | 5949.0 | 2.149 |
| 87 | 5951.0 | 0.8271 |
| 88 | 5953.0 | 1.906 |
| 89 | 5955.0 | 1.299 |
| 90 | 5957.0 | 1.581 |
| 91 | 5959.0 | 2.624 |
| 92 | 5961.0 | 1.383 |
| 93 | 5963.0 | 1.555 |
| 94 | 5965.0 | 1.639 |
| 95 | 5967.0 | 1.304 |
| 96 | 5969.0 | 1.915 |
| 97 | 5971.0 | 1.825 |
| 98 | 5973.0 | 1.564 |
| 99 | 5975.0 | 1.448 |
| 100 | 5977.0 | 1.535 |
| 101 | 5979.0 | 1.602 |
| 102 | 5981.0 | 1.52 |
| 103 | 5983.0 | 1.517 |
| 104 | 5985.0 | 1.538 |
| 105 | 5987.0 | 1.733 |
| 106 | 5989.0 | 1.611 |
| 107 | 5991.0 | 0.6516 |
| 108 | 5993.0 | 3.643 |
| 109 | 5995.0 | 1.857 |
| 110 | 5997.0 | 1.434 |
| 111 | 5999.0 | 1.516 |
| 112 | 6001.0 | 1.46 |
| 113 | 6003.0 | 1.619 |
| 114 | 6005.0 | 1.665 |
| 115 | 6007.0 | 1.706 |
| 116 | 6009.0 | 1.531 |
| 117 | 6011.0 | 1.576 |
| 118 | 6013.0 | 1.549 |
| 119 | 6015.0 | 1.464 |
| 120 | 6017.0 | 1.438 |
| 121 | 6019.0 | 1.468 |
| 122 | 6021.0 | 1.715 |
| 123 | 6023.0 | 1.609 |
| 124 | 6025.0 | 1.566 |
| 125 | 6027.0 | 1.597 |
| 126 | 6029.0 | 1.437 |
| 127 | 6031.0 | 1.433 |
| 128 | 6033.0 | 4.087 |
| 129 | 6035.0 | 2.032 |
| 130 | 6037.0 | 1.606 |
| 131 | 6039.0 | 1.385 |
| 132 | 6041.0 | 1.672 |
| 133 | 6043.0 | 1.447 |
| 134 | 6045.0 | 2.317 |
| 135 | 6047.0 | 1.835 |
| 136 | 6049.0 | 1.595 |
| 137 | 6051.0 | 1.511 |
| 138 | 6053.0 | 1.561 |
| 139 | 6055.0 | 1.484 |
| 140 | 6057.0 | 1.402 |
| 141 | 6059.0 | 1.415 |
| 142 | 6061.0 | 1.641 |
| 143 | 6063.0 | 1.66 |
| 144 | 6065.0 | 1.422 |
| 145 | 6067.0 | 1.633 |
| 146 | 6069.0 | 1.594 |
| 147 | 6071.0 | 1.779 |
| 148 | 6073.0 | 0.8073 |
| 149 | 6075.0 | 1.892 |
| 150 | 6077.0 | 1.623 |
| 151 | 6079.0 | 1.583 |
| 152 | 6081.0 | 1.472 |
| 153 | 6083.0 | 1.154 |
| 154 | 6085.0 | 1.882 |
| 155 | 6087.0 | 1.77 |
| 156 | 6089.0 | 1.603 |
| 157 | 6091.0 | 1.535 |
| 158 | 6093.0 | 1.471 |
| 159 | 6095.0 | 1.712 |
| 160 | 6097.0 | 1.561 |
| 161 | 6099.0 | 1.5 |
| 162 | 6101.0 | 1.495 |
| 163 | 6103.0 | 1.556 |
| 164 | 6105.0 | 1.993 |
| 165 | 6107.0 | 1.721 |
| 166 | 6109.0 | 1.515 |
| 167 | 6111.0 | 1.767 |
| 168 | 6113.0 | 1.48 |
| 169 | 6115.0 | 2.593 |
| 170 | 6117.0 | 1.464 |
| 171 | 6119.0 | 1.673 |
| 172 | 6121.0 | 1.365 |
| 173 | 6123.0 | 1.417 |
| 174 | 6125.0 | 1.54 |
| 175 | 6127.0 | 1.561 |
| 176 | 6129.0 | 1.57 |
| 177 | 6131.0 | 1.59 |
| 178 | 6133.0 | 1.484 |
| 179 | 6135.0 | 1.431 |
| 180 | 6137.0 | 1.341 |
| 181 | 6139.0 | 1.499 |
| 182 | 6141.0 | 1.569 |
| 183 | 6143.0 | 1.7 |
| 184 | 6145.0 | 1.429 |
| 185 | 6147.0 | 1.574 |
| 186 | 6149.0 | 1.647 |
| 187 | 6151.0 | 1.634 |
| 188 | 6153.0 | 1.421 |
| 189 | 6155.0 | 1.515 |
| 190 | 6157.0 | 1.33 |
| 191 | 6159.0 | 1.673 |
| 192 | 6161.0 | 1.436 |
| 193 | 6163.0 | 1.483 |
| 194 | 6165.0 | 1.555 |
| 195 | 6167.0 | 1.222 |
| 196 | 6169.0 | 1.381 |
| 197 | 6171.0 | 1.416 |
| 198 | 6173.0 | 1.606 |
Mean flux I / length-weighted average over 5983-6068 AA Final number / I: 1.68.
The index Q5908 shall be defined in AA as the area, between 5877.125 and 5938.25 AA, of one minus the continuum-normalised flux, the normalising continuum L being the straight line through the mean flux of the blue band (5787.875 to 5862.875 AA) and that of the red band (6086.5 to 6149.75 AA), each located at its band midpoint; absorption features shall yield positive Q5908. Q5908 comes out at 5.3 AA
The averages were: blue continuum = 1.6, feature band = 1.46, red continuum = 1.6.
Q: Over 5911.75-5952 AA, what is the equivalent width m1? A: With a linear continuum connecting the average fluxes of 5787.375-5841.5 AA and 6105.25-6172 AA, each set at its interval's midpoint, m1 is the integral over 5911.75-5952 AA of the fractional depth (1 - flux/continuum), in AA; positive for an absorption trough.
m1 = 2.12 AA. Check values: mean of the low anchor 1.6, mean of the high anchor 1.55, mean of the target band 1.5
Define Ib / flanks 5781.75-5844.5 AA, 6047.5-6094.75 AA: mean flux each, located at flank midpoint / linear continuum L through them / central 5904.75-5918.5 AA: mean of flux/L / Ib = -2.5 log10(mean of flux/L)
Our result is 0.08 mag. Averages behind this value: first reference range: 1.6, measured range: 1.47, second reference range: 1.55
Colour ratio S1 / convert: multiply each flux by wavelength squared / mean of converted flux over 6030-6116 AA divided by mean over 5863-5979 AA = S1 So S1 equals 1.17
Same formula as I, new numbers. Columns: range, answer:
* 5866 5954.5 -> 1.48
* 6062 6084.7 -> 1.52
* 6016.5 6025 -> 1.57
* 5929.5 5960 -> 1.59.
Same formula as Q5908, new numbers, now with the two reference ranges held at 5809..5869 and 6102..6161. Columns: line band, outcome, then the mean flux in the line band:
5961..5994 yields -1.05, 1.65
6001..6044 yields -2.47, 1.69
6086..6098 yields -0.14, 1.61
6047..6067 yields 0.65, 1.54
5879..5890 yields 1.09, 1.45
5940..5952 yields 1.32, 1.43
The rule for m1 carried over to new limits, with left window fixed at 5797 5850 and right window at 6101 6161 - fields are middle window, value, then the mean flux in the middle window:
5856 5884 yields 1.65 AA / 1.52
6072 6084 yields 1.27 AA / 1.42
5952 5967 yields -0.75 AA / 1.69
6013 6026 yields 0.44 AA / 1.54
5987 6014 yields -1.35 AA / 1.68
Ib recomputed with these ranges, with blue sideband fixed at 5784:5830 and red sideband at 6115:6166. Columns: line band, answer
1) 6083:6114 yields -0.05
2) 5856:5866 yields 0.01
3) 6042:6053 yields -0.11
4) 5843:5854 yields -0.01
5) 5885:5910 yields 0.13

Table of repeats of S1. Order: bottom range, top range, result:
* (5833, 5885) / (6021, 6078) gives 1.14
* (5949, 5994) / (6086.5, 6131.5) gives 1.03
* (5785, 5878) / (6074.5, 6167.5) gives 1.09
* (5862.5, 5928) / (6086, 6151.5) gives 1.18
